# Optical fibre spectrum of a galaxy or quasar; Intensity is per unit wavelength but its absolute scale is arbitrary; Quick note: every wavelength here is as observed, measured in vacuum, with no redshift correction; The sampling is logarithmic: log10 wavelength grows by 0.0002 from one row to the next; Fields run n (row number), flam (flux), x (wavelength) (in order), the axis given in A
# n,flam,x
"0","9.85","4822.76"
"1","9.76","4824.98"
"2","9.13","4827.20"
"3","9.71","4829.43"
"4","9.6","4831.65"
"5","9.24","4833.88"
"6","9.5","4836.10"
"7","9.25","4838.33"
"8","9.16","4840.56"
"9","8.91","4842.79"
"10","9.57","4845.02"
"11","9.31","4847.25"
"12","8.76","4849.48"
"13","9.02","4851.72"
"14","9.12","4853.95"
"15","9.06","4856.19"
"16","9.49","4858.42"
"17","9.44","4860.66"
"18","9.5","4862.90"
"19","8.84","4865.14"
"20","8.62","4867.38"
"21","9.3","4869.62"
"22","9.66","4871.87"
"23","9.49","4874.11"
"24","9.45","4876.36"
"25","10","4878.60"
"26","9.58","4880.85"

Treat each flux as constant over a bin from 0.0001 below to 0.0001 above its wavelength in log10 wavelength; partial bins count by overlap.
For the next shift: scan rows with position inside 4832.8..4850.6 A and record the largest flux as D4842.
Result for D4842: 9.57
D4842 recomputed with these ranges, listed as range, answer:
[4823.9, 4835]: 9.76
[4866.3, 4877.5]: 9.66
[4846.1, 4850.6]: 9.31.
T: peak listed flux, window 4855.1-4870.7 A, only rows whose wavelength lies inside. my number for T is 9.5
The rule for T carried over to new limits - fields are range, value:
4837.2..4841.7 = 9.25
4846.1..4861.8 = 9.49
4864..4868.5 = 8.84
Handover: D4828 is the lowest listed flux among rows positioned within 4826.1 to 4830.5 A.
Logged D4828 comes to 9.13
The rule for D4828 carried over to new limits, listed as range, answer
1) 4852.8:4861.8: 9.06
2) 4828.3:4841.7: 9.16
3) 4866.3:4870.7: 8.62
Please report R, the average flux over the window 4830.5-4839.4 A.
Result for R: 9.4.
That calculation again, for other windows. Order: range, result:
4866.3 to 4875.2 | 9.27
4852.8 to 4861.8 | 9.28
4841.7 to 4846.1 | 9.24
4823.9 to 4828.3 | 9.45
